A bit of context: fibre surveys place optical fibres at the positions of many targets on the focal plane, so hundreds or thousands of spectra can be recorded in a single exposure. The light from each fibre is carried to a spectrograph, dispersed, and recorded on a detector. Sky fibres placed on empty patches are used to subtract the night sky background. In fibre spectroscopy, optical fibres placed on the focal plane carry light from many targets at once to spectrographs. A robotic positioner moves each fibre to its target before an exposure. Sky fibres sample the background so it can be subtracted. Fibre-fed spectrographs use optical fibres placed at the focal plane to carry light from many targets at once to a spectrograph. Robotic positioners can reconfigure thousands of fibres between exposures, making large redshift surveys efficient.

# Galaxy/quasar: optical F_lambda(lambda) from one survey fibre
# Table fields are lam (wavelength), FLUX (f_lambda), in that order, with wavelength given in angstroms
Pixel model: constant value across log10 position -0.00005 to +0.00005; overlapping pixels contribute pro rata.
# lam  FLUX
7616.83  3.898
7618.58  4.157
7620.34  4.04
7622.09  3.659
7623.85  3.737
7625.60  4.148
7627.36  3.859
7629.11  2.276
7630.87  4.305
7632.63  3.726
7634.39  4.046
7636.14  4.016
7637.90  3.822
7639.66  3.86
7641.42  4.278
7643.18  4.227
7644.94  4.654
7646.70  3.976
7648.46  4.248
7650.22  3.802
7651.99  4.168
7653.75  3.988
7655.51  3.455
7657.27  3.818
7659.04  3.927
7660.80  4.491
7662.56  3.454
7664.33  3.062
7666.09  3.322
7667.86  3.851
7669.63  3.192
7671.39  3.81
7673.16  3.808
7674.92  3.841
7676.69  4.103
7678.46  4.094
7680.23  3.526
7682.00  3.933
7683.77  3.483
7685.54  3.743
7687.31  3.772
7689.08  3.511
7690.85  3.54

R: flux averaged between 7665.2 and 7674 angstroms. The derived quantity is 3.59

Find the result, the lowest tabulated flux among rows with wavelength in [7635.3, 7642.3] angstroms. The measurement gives 3.822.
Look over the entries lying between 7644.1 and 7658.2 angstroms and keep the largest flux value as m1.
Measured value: 4.654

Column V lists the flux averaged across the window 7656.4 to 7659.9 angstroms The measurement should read 3.86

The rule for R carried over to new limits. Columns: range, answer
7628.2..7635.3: 3.6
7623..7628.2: 3.92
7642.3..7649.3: 4.28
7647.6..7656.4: 3.93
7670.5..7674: 3.81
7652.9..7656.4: 3.73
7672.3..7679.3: 3.96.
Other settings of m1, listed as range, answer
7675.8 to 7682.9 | 4.103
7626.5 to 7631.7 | 4.305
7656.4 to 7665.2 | 4.491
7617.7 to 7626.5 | 4.157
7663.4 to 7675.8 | 3.851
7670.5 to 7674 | 3.81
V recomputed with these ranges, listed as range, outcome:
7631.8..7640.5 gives 3.9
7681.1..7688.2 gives 3.73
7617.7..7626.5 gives 3.95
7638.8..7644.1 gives 4.13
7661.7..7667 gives 3.28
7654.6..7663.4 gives 3.83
